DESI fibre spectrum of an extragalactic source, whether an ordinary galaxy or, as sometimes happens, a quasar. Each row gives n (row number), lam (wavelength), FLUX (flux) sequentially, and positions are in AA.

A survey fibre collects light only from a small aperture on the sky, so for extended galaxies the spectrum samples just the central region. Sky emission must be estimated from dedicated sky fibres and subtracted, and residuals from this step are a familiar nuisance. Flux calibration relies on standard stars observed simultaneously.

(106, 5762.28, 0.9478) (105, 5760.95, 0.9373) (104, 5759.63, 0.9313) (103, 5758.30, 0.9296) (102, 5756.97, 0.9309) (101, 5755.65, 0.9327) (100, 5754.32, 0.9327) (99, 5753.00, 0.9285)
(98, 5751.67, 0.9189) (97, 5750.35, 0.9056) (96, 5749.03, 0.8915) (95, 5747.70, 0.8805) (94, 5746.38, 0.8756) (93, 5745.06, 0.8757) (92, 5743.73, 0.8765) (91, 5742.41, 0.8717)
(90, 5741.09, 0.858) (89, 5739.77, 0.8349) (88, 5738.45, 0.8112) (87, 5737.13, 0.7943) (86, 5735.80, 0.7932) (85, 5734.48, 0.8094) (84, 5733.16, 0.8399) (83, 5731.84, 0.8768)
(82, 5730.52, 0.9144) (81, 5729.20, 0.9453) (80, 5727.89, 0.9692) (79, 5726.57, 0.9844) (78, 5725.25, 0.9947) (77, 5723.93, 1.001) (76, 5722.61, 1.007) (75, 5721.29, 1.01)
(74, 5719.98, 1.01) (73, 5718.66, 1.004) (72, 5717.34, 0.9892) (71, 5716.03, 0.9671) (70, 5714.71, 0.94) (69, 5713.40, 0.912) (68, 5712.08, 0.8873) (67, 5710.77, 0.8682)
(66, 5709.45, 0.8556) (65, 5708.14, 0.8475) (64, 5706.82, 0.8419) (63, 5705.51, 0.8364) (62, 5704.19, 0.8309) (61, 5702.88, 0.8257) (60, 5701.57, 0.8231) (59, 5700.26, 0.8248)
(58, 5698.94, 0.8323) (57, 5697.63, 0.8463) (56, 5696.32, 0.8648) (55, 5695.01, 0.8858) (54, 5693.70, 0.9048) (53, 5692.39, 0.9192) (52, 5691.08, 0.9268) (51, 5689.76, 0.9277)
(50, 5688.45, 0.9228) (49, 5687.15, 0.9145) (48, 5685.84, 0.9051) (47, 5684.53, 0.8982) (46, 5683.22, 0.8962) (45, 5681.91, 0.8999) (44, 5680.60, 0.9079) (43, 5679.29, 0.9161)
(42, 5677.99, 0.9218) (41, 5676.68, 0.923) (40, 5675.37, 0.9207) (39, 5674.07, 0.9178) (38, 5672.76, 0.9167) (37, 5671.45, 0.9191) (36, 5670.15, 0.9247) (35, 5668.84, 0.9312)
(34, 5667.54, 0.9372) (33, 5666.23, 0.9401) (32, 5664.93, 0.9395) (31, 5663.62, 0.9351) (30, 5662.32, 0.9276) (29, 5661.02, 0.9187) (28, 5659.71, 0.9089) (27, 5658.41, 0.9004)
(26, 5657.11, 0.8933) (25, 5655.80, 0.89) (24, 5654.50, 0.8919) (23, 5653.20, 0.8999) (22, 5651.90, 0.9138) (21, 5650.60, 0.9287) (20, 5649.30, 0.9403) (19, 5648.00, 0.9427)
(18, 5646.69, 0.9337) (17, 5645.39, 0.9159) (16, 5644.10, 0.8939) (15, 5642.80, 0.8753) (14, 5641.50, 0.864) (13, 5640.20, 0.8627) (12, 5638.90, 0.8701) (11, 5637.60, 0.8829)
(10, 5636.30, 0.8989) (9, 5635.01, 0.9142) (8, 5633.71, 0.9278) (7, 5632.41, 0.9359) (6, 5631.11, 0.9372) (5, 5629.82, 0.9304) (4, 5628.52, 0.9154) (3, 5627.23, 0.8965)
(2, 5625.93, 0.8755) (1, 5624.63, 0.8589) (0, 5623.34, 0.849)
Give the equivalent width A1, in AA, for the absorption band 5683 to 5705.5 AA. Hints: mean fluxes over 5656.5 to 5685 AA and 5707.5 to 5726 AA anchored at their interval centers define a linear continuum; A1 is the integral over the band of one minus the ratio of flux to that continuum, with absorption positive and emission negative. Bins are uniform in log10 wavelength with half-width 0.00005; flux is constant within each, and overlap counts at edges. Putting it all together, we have 1.36 AA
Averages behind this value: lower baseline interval 0.918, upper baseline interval 0.95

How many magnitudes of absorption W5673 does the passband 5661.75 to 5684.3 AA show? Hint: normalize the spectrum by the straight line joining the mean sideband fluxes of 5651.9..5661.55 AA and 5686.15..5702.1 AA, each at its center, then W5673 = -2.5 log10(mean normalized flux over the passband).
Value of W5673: -0.03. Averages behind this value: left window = 0.901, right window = 0.884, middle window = 0.921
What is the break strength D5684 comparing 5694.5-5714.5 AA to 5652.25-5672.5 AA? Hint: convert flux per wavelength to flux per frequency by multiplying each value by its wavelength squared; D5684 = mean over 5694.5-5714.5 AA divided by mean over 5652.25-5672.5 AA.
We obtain 0.95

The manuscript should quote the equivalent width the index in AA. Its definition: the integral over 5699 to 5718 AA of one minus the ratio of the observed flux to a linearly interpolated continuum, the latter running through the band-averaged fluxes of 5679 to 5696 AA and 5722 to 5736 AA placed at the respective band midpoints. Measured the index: 0.9 AA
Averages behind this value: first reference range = 0.908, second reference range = 0.925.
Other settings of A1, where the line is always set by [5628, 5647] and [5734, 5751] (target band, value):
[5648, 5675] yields -0.8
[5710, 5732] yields -2.5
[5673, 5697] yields -0.8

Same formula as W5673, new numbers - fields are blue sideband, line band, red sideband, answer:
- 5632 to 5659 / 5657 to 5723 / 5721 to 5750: -0.01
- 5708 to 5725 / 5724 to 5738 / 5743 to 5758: 0.04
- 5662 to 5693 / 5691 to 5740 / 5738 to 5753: 0.00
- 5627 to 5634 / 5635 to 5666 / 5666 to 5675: 0.02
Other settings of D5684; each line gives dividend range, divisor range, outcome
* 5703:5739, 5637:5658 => 1.04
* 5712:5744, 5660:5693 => 1.01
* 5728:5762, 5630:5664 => 1.01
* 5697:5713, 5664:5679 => 0.92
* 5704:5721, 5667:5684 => 1.01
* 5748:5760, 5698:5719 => 1.06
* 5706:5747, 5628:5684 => 1.02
